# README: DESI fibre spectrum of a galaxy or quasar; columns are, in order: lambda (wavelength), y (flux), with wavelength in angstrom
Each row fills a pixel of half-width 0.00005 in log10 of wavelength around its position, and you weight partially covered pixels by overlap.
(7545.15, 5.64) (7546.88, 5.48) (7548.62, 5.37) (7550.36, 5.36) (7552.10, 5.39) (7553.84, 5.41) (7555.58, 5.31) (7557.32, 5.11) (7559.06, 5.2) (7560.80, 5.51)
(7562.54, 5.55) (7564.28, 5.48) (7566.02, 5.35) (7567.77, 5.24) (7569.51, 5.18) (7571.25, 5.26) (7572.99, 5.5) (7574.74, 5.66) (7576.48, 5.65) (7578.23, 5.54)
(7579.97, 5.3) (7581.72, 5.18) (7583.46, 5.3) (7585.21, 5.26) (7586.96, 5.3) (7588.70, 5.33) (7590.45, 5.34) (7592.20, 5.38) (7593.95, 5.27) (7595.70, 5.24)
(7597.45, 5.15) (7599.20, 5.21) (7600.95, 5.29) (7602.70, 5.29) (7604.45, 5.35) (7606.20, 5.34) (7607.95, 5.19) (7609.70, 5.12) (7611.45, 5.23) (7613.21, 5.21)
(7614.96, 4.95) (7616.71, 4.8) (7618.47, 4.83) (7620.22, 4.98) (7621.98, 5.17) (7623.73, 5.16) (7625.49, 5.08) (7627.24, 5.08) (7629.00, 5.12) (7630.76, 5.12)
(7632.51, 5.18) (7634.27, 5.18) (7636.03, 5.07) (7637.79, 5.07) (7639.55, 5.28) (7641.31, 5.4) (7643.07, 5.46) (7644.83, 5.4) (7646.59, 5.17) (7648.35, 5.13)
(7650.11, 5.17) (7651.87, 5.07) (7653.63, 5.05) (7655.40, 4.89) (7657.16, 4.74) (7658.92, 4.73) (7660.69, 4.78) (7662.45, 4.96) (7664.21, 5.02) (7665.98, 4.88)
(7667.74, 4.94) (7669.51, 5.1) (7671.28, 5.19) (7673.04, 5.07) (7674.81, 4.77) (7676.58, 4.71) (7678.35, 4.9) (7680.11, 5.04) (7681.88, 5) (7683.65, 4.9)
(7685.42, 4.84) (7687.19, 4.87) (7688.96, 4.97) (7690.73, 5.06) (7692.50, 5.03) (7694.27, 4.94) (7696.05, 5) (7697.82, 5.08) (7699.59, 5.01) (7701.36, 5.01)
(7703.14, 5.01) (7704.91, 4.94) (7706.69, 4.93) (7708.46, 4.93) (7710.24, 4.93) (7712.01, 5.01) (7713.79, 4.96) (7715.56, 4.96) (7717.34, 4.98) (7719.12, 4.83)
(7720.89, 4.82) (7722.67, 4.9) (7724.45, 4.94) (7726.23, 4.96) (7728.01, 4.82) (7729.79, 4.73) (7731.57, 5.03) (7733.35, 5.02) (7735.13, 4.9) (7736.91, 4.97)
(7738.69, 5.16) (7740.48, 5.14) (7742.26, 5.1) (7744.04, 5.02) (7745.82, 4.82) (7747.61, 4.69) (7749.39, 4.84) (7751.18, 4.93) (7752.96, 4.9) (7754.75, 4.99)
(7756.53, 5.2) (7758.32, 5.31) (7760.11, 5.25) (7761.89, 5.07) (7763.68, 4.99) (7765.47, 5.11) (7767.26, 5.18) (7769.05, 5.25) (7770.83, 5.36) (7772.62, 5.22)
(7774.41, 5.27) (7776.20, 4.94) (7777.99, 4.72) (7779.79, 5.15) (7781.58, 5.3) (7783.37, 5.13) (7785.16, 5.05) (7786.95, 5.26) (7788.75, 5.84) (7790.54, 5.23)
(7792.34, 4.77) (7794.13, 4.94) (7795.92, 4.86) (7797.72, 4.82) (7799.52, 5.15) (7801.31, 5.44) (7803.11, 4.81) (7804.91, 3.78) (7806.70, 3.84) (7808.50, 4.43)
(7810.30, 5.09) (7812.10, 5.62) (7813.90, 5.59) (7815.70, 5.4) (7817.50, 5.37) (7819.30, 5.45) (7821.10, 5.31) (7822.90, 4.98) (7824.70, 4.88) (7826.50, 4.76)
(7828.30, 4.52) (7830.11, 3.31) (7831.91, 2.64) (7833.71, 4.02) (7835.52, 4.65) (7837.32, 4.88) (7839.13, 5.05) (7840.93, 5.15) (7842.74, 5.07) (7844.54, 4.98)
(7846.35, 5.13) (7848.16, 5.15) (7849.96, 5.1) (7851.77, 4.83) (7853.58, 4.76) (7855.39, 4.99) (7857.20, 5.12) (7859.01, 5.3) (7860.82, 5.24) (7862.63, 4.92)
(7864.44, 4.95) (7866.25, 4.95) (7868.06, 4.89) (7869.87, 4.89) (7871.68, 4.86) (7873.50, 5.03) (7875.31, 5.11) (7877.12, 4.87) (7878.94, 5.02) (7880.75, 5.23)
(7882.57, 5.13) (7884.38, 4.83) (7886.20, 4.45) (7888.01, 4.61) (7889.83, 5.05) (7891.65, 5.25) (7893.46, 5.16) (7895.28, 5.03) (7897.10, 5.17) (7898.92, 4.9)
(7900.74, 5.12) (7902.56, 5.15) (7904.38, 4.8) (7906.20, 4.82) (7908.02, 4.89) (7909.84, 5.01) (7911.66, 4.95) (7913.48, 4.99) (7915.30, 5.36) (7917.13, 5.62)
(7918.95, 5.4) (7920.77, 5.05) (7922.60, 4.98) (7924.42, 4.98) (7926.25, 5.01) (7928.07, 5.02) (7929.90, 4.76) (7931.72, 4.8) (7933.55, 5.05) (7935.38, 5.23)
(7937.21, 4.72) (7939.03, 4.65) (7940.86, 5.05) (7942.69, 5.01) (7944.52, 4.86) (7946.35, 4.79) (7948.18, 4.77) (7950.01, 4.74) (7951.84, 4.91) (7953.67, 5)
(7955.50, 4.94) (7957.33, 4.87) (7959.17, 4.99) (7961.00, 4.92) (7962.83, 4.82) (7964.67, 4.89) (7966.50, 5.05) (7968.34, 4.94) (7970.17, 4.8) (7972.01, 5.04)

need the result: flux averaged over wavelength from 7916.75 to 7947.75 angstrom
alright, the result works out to 4.98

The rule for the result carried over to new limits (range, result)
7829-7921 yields 4.92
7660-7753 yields 4.95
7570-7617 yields 5.29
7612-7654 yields 5.13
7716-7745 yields 4.96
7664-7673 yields 5.03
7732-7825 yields 5.06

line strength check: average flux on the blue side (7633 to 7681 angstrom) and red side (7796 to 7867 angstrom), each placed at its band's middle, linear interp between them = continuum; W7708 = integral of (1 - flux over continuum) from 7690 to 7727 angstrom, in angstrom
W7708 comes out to 0.19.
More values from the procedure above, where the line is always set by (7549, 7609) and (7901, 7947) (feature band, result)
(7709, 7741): 1.53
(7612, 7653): 1.16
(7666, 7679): 0.73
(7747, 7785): 0.49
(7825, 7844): 2.45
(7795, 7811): 1.35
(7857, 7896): 0.42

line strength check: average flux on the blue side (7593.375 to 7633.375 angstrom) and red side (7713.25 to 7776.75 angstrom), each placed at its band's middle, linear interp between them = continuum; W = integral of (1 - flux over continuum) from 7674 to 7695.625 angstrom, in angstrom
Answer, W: 0.7 angstrom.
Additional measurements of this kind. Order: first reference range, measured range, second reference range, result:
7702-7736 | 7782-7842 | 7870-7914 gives 1.2 angstrom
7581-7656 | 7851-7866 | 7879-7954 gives 0.0 angstrom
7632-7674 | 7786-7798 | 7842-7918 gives -0.2 angstrom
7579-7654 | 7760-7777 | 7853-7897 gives -0.3 angstrom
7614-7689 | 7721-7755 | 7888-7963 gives 0.5 angstrom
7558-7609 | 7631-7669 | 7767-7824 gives 1.3 angstrom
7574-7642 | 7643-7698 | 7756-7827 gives 2.0 angstrom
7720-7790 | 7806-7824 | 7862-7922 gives -0.3 angstrom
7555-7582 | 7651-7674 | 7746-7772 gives 1.2 angstrom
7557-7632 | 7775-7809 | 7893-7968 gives 1.1 angstrom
